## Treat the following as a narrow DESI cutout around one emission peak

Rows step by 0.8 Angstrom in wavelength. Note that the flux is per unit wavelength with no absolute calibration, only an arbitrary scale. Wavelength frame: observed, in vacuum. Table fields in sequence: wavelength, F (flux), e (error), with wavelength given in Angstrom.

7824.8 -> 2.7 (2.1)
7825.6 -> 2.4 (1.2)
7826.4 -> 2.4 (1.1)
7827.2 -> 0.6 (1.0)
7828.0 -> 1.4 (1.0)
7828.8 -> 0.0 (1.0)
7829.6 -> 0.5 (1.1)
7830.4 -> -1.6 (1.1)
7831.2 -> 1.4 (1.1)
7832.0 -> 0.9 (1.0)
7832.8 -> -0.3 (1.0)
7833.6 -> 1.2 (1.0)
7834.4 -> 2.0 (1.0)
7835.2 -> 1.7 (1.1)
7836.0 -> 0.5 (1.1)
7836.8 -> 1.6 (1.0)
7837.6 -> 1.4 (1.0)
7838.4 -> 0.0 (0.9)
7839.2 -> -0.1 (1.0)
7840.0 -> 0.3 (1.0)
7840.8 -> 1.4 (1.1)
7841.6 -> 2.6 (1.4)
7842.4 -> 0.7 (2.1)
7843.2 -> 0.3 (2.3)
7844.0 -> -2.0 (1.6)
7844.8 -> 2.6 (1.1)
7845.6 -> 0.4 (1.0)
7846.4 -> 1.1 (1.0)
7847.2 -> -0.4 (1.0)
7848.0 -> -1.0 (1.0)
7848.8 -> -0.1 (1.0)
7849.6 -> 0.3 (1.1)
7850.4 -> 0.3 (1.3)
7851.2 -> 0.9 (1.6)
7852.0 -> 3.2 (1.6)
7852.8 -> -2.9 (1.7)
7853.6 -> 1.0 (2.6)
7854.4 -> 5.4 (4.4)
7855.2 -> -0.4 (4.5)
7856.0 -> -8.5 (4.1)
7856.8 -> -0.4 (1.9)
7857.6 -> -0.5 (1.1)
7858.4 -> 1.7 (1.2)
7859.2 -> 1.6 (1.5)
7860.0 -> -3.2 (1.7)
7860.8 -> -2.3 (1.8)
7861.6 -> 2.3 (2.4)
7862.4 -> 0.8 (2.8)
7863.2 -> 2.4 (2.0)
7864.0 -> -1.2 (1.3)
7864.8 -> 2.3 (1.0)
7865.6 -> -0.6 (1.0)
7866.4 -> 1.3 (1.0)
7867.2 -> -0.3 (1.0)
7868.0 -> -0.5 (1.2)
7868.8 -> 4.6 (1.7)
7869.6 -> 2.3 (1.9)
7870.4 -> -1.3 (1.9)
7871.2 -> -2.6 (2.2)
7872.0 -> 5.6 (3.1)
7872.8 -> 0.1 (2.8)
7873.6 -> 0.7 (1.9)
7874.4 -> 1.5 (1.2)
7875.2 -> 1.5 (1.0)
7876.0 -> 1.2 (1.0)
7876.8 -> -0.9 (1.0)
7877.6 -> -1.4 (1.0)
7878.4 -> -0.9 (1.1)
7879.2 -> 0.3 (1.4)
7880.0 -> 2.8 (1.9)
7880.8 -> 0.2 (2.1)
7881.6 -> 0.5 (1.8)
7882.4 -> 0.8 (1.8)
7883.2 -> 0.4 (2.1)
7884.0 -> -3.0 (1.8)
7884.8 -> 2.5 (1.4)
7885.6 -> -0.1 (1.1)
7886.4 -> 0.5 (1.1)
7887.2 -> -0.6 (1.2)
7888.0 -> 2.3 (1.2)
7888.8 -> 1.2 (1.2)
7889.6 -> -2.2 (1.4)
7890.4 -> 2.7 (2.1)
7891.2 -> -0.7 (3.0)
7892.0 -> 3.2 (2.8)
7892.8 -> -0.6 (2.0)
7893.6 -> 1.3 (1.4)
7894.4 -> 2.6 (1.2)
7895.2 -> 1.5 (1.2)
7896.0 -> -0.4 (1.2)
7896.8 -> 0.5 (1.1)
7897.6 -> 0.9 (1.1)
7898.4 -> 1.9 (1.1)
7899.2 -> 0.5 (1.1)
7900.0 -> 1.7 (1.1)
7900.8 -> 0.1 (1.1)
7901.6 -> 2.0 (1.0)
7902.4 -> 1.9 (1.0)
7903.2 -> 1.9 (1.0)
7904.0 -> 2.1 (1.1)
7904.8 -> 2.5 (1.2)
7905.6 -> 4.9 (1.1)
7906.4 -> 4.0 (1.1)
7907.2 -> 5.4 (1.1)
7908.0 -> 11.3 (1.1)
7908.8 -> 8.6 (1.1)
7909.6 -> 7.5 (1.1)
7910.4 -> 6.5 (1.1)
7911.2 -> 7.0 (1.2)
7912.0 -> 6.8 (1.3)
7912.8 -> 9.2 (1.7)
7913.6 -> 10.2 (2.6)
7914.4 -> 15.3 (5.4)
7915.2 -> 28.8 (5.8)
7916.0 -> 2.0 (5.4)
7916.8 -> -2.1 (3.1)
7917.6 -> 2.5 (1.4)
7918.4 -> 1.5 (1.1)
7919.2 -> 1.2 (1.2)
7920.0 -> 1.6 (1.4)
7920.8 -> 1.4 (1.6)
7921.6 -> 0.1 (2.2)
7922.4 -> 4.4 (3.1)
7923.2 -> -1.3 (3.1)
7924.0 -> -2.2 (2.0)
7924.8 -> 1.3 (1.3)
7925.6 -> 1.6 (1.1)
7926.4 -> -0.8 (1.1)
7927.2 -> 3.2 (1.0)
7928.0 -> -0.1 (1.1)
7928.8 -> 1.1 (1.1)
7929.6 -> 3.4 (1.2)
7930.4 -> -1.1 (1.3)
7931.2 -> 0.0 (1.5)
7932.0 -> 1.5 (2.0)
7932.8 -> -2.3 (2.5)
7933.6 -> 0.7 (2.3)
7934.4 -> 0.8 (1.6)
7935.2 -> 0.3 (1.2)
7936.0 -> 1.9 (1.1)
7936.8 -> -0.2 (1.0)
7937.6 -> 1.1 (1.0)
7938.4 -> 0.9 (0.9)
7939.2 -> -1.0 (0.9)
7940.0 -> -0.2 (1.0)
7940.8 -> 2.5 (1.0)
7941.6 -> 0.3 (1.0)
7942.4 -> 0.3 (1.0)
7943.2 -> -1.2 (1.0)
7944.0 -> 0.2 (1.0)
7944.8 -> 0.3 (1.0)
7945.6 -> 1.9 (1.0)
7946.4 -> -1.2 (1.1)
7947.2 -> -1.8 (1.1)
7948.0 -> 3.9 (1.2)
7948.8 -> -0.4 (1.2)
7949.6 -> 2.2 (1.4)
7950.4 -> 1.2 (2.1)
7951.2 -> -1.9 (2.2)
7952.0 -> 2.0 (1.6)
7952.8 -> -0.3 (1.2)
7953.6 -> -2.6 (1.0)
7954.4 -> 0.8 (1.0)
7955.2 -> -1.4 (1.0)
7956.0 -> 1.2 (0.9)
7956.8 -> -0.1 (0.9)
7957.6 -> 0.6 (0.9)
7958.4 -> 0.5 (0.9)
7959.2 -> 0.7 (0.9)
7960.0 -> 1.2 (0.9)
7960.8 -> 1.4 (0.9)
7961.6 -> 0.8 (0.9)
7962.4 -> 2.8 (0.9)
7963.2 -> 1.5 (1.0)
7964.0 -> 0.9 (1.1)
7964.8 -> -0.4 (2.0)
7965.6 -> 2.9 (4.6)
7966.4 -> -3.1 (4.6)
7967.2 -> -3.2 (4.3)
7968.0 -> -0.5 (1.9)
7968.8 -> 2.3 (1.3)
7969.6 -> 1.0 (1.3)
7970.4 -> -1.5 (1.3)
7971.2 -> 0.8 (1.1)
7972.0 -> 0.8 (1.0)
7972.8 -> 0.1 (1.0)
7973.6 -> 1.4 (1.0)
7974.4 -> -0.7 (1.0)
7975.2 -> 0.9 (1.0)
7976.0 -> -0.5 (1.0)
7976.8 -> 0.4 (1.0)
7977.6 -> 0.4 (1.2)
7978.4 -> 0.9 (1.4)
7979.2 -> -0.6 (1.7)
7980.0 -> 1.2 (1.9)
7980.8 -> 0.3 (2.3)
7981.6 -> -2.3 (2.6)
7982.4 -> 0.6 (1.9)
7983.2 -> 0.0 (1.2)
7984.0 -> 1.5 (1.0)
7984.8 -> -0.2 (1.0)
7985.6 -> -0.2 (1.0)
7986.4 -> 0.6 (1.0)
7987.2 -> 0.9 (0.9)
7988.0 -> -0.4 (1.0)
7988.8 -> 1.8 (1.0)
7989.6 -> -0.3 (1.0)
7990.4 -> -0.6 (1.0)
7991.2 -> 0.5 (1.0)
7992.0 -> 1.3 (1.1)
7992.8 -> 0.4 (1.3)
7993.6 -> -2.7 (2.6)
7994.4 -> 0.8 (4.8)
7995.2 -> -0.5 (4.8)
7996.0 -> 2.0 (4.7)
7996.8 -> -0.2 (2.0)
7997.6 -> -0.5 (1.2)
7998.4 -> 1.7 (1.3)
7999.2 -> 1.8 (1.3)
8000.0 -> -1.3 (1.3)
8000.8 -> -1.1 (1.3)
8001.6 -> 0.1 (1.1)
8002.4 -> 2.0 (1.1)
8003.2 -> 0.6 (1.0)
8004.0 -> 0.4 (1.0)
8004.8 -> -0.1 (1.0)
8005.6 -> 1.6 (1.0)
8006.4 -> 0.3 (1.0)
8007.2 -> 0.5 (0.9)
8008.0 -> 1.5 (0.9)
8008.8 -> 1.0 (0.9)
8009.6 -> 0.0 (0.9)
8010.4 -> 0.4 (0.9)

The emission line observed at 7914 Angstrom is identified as [O II] 3727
